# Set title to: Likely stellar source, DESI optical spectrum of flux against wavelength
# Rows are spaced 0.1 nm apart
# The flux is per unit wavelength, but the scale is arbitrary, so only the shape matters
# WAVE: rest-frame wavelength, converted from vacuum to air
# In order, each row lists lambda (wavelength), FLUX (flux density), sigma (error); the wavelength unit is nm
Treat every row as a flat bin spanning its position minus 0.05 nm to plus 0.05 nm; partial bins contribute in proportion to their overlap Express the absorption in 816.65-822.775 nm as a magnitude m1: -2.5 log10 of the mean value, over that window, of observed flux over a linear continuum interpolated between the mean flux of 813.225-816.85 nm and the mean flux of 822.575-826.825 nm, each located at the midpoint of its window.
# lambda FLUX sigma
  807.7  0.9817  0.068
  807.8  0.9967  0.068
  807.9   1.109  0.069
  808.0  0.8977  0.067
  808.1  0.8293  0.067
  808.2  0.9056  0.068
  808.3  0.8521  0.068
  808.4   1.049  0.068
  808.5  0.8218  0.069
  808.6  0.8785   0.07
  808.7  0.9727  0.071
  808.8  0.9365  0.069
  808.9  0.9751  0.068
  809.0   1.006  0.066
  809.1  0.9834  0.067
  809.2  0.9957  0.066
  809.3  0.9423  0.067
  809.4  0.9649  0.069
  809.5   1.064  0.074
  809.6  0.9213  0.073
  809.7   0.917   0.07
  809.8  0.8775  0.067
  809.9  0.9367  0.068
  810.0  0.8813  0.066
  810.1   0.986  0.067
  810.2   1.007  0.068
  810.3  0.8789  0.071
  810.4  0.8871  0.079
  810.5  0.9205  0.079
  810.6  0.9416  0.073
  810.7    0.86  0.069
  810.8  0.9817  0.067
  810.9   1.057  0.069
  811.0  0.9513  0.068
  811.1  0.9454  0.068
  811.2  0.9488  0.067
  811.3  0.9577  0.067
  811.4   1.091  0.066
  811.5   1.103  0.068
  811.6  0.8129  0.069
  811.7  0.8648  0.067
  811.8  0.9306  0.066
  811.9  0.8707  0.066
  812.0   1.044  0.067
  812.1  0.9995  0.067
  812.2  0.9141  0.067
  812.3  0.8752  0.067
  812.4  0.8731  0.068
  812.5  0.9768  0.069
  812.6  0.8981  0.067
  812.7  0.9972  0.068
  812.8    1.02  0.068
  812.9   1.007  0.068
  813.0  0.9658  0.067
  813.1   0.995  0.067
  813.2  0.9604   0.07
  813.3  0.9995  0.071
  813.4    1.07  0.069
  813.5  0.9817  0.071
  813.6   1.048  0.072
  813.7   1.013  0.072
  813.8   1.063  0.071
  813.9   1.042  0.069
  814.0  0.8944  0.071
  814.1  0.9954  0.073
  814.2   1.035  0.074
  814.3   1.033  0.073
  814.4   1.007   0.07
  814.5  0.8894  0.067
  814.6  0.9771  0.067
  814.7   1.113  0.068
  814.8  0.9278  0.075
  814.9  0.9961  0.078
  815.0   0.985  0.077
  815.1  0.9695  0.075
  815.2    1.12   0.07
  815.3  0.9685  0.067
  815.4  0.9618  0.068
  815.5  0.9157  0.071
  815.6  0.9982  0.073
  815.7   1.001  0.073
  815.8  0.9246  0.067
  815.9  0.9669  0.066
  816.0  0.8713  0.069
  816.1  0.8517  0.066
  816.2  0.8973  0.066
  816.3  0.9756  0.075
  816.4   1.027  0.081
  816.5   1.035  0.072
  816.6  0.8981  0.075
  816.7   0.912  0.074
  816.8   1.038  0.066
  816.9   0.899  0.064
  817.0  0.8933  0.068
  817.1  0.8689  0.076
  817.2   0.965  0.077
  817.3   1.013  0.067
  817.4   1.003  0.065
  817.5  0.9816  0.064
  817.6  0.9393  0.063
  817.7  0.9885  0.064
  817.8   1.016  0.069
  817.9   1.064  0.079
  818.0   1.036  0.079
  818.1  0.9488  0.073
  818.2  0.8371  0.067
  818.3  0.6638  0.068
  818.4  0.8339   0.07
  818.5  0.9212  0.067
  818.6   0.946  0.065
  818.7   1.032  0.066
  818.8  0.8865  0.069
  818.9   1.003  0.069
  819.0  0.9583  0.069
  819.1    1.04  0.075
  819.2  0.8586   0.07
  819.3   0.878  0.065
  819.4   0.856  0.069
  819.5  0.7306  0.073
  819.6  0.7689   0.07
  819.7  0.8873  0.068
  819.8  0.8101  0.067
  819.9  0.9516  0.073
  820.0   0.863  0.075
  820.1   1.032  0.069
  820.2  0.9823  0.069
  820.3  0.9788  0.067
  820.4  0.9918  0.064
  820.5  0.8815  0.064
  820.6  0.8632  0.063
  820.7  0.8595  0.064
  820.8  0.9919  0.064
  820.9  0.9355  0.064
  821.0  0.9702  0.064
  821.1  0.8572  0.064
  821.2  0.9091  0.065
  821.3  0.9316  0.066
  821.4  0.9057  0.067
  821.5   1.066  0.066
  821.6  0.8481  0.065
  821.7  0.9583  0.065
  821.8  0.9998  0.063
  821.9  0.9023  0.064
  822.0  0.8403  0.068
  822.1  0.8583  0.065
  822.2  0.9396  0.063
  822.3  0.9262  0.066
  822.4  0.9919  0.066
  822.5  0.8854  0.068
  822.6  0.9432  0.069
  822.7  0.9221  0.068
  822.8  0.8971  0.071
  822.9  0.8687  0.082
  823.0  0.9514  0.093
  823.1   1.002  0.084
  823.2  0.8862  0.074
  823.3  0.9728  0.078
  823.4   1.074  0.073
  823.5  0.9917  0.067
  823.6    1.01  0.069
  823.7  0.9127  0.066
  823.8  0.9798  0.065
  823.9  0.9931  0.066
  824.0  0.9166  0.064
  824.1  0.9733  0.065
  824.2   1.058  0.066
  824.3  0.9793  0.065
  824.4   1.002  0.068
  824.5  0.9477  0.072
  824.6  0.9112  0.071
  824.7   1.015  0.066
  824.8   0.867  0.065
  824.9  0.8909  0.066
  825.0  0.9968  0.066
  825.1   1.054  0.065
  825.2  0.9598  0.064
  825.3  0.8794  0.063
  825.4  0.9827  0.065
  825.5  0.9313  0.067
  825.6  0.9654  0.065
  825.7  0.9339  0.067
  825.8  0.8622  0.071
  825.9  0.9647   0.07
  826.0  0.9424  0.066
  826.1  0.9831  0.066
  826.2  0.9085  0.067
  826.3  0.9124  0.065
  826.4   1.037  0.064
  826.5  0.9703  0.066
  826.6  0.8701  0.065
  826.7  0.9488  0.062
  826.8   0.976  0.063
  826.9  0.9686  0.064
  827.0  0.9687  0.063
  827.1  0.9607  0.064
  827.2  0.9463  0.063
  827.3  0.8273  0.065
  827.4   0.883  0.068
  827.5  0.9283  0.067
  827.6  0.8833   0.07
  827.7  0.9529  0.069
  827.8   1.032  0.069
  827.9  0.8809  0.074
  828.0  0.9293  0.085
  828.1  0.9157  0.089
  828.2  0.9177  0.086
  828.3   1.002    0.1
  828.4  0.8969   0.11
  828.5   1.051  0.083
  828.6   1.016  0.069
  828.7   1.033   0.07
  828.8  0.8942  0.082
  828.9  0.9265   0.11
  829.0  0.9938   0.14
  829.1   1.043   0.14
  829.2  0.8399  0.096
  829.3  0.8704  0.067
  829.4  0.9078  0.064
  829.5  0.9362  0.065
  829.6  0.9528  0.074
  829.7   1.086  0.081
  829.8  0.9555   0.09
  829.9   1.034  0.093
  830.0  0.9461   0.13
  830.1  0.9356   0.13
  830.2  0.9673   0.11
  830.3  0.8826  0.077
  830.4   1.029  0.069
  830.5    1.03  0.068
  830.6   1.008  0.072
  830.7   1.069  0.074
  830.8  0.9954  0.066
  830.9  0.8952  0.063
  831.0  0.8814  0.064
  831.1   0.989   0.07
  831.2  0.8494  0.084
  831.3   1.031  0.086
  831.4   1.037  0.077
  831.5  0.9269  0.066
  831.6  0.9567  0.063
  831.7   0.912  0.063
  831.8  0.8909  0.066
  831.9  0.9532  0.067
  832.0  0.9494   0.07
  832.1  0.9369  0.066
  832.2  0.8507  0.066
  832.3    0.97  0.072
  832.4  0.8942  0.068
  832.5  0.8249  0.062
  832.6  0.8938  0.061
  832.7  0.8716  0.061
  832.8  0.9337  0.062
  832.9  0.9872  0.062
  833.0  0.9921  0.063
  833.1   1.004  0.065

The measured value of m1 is 0.05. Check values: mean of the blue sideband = 0.983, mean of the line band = 0.926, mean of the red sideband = 0.954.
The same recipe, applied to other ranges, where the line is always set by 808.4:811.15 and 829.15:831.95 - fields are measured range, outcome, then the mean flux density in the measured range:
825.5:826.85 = 0.01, 0.944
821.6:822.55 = 0.04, 0.919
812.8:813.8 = -0.07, 1.01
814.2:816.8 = -0.03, 0.972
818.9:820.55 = 0.05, 0.907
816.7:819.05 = 0.01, 0.944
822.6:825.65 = -0.01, 0.959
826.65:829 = 0.01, 0.946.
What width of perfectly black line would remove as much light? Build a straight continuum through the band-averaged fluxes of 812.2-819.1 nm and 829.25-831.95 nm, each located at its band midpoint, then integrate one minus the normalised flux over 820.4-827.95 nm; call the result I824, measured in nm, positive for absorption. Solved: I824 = 0.17 nm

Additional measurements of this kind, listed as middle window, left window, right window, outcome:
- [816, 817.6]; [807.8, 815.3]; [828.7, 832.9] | 0.02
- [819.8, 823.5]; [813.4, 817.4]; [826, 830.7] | 0.12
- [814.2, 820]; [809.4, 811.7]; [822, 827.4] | 0.04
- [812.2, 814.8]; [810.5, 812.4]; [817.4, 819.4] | -0.11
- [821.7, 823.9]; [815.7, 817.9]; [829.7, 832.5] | 0.03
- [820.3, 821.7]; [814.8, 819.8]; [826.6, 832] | 0.02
